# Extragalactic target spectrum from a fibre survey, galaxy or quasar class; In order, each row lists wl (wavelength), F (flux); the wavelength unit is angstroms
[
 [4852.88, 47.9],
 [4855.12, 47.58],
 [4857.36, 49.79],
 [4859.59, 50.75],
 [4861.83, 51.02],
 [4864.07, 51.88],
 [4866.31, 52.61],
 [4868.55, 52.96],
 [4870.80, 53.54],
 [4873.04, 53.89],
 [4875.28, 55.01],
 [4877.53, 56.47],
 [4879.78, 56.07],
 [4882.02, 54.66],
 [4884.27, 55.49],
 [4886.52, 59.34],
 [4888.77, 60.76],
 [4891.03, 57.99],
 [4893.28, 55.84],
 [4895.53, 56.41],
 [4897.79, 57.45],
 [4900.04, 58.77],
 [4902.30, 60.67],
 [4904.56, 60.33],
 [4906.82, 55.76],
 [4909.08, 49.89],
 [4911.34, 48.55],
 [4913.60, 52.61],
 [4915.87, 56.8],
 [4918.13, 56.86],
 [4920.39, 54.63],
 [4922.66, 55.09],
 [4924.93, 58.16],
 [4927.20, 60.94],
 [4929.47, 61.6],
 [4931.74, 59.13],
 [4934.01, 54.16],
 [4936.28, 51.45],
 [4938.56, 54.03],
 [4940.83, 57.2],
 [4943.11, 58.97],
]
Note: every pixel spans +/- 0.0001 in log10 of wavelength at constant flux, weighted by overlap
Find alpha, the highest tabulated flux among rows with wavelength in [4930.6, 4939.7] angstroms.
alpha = 59.13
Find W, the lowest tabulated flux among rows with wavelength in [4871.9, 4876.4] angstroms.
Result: 53.89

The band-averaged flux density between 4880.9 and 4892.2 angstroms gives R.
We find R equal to 57.6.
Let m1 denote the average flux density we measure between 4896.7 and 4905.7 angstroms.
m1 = 59.3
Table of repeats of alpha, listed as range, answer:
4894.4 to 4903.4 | 60.67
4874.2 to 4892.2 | 60.76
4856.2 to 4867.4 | 52.61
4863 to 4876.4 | 55.01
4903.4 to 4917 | 60.33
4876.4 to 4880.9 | 56.47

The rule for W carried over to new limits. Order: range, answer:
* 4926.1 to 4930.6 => 60.94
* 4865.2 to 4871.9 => 52.61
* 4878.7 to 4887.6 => 54.66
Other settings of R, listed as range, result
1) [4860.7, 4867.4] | 51.8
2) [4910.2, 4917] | 52.6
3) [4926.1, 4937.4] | 57.5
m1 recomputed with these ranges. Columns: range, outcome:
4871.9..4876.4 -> 54.5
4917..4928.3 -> 57.1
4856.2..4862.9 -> 50.5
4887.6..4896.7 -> 57.7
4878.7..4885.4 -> 55.5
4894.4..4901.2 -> 57.6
